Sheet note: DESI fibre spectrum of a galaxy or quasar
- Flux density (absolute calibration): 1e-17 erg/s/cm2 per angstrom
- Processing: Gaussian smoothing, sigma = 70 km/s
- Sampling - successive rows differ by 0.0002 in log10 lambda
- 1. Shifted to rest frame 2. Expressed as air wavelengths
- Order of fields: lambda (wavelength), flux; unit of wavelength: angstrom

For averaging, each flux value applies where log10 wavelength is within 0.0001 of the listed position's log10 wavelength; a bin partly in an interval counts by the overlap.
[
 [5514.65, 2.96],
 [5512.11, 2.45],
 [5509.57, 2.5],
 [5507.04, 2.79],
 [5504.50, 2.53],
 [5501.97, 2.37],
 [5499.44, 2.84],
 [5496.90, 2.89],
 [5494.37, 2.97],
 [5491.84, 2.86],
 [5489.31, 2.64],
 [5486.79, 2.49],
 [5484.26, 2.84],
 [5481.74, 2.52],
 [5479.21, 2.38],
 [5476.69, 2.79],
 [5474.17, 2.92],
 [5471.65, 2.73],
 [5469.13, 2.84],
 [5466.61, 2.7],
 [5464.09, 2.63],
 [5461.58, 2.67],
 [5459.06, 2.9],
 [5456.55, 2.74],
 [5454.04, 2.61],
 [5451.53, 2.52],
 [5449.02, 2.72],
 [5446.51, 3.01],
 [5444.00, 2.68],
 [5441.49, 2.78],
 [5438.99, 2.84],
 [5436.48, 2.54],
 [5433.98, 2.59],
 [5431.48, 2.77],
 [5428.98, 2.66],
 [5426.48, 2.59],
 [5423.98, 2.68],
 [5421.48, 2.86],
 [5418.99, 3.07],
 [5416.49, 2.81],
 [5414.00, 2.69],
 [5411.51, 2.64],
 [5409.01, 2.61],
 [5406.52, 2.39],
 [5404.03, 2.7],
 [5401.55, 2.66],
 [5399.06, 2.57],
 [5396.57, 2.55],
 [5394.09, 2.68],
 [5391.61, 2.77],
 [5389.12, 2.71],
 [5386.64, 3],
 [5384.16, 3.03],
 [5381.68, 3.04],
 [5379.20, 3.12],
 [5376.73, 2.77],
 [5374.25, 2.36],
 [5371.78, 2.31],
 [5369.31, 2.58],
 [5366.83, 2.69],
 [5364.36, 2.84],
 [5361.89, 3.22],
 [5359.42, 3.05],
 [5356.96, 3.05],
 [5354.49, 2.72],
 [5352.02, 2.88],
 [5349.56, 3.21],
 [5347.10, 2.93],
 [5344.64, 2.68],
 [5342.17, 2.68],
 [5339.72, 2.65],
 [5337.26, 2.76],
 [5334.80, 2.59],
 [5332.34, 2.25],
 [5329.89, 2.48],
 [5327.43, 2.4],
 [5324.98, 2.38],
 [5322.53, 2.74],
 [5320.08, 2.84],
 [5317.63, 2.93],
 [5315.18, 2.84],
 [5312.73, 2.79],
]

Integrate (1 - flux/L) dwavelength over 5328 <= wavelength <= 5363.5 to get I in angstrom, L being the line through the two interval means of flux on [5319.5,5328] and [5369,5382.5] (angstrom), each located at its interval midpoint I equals -2.1 angstrom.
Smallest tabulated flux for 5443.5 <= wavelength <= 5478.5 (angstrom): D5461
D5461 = 2.52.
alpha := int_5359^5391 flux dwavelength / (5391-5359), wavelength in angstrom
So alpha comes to 2.82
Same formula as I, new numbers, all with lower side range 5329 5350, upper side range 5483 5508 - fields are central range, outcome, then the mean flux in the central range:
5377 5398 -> -1.29 angstrom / 2.86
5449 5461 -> 0.07 angstrom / 2.69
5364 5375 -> 0.59 angstrom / 2.54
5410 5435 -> -0.33 angstrom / 2.74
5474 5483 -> 0.32 angstrom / 2.62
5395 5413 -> 0.69 angstrom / 2.59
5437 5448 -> -0.41 angstrom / 2.8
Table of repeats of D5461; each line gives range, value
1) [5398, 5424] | 2.39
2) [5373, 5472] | 2.36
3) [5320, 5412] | 2.25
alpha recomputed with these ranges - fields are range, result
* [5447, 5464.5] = 2.7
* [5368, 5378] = 2.51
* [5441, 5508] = 2.72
